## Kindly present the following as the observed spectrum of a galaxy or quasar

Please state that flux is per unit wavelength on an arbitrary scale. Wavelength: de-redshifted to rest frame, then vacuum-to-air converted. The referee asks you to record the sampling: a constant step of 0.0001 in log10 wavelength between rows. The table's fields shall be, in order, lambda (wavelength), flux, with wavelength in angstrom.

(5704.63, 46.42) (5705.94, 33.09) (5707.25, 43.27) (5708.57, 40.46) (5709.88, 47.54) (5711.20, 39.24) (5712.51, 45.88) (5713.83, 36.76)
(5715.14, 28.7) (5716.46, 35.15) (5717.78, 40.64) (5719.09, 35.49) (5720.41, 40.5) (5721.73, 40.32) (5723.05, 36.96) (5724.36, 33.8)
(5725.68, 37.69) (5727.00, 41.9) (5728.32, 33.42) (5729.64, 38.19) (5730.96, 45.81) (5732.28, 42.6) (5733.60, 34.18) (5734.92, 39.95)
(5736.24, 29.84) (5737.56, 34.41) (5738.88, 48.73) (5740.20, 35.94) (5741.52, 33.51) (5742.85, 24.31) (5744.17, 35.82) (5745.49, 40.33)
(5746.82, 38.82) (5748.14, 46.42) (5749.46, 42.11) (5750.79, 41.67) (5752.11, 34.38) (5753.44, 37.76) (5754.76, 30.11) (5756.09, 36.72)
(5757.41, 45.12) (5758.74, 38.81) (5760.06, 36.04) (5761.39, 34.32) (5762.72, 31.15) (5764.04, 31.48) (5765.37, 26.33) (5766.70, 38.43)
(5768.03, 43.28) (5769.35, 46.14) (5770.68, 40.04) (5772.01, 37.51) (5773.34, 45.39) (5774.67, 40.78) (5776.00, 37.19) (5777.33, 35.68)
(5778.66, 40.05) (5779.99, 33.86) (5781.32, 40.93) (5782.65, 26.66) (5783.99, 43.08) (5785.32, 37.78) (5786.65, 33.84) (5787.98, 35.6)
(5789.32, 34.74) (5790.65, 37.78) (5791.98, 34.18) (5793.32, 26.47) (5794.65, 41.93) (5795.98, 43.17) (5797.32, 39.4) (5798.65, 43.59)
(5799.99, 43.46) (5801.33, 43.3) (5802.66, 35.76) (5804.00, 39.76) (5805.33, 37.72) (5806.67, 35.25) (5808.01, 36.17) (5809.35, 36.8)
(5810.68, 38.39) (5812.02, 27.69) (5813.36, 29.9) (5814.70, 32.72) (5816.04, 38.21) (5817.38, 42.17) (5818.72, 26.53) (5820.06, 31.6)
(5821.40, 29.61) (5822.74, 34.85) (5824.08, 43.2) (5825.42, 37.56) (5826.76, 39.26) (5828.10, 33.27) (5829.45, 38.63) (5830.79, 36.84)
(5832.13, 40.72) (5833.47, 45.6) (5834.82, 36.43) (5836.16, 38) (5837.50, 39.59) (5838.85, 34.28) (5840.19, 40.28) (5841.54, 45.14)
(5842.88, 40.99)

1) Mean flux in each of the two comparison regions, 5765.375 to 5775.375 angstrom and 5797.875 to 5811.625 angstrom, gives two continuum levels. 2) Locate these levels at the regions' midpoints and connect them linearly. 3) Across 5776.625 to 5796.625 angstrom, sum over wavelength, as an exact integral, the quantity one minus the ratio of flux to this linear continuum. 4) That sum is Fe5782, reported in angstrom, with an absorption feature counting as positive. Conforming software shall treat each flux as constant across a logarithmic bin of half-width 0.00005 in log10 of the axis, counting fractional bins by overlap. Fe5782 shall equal 1.7 angstrom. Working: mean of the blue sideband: 40.6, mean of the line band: 36.4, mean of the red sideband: 38.8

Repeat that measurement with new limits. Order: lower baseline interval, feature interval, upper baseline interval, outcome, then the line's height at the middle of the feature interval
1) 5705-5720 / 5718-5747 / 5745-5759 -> 1.3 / 39.1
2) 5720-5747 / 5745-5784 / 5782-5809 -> -0.5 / 37.4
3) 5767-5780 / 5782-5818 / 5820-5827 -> 1.2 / 38.1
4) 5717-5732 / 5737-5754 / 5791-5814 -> 0.1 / 38.3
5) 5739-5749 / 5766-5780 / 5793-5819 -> -1.1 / 37.2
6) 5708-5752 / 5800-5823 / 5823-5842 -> 2.1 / 38.9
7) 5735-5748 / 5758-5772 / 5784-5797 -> -0.1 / 36.5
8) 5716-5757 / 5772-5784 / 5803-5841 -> -0.2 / 37.1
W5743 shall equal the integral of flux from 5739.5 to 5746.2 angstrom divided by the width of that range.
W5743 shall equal 34.1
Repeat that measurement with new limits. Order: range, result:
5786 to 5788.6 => 34.7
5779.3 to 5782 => 37.4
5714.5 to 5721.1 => 36.1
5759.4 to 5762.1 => 35.1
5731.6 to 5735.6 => 38.9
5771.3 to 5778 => 39.3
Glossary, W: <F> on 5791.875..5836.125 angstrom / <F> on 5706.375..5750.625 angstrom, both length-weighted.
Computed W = 0.96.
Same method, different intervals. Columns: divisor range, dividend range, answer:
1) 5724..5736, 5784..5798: 0.96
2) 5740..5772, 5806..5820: 0.92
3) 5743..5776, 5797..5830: 0.96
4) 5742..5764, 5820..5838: 1.02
